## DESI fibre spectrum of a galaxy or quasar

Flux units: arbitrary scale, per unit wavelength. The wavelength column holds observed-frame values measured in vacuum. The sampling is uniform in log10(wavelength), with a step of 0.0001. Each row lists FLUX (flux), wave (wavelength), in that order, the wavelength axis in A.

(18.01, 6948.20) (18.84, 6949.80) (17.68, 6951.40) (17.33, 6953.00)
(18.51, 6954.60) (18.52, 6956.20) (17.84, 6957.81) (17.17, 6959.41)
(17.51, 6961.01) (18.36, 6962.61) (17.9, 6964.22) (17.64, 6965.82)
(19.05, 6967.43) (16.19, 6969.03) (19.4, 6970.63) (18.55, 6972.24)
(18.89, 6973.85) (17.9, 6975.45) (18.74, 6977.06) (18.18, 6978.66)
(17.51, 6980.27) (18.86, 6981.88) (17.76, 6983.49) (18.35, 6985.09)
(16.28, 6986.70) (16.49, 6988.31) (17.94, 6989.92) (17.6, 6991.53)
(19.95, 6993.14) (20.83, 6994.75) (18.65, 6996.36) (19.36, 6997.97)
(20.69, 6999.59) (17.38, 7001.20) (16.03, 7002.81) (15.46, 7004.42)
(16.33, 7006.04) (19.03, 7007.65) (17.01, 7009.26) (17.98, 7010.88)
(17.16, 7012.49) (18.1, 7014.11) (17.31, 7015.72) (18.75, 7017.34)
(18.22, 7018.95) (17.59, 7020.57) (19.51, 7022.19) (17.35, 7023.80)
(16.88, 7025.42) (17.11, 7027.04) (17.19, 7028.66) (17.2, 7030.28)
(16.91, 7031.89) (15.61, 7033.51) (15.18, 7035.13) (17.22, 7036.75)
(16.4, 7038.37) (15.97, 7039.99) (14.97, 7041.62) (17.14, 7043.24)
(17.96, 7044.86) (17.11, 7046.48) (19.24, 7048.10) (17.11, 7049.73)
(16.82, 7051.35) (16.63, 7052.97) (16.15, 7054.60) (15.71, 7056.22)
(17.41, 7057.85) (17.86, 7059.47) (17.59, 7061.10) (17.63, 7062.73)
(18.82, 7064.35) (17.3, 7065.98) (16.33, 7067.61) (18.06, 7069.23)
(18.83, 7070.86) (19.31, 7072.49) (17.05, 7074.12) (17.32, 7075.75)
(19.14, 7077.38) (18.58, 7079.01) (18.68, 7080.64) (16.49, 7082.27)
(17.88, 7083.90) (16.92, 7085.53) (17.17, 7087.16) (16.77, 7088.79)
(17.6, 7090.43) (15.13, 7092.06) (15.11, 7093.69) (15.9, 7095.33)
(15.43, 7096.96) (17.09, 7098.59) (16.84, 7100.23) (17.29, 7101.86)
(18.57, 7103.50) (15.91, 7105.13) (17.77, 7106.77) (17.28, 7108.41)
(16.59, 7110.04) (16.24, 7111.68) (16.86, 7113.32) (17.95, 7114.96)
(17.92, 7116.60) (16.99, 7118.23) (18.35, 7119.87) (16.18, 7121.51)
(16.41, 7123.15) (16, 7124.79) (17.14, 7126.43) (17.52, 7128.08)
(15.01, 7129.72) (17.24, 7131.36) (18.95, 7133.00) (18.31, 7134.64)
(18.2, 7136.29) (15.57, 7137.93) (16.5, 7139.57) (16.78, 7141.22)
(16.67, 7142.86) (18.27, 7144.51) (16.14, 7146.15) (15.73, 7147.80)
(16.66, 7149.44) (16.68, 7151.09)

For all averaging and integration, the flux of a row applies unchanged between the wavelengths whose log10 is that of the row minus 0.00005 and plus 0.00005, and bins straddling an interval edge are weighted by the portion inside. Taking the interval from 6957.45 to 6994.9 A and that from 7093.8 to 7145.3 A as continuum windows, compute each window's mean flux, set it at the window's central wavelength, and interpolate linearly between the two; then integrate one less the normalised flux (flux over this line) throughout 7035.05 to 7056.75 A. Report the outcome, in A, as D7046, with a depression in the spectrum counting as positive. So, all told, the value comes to 1.0 A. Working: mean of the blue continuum 18.1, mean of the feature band 16.8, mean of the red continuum 17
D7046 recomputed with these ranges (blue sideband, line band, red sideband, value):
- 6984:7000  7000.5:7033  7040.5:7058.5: 0.77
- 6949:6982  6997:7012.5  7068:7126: 0.13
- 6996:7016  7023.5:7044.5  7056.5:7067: 1.32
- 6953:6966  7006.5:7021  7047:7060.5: -0.35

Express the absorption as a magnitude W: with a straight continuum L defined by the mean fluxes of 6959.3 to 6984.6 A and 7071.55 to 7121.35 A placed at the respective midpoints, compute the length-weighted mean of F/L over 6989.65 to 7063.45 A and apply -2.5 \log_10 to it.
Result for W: 0.02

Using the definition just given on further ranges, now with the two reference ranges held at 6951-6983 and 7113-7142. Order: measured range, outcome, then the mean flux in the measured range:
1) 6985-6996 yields -0.02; 18.2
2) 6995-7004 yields -0.03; 18.4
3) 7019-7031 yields 0.01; 17.6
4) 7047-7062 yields 0.02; 17.2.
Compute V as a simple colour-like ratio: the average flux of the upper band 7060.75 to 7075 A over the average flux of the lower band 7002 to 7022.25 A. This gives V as 1.02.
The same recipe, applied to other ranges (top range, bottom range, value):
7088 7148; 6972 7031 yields 0.94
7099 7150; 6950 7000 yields 0.93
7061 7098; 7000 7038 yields 1.00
